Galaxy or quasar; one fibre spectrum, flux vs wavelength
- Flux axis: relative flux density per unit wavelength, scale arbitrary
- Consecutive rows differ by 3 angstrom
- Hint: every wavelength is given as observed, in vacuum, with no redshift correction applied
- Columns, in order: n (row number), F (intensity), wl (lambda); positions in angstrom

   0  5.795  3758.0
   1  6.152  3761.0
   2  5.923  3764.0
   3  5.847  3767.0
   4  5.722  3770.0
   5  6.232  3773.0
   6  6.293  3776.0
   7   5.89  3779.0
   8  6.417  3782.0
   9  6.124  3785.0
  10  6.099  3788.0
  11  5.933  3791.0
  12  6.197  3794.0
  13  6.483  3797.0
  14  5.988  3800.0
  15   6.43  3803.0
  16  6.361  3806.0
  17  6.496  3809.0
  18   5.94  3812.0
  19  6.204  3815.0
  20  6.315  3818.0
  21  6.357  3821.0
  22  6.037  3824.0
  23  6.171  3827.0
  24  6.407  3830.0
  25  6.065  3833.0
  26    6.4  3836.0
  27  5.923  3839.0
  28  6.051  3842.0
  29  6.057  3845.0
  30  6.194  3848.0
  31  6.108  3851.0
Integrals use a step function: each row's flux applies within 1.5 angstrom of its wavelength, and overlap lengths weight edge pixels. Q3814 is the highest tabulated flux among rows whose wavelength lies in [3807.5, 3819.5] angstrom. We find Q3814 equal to 6.496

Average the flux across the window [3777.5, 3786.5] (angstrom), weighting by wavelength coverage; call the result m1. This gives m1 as 6.14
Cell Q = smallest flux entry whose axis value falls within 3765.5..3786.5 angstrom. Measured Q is 5.722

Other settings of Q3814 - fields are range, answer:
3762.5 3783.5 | 6.417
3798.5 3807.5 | 6.43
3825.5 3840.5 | 6.407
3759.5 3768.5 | 6.152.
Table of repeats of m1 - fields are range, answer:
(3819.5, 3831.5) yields 6.24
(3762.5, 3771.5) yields 5.83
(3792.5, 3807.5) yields 6.29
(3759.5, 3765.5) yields 6.04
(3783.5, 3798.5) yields 6.17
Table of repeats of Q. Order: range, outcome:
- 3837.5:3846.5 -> 5.923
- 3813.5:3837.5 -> 6.037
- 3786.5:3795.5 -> 5.933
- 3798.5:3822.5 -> 5.94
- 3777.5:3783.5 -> 5.89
